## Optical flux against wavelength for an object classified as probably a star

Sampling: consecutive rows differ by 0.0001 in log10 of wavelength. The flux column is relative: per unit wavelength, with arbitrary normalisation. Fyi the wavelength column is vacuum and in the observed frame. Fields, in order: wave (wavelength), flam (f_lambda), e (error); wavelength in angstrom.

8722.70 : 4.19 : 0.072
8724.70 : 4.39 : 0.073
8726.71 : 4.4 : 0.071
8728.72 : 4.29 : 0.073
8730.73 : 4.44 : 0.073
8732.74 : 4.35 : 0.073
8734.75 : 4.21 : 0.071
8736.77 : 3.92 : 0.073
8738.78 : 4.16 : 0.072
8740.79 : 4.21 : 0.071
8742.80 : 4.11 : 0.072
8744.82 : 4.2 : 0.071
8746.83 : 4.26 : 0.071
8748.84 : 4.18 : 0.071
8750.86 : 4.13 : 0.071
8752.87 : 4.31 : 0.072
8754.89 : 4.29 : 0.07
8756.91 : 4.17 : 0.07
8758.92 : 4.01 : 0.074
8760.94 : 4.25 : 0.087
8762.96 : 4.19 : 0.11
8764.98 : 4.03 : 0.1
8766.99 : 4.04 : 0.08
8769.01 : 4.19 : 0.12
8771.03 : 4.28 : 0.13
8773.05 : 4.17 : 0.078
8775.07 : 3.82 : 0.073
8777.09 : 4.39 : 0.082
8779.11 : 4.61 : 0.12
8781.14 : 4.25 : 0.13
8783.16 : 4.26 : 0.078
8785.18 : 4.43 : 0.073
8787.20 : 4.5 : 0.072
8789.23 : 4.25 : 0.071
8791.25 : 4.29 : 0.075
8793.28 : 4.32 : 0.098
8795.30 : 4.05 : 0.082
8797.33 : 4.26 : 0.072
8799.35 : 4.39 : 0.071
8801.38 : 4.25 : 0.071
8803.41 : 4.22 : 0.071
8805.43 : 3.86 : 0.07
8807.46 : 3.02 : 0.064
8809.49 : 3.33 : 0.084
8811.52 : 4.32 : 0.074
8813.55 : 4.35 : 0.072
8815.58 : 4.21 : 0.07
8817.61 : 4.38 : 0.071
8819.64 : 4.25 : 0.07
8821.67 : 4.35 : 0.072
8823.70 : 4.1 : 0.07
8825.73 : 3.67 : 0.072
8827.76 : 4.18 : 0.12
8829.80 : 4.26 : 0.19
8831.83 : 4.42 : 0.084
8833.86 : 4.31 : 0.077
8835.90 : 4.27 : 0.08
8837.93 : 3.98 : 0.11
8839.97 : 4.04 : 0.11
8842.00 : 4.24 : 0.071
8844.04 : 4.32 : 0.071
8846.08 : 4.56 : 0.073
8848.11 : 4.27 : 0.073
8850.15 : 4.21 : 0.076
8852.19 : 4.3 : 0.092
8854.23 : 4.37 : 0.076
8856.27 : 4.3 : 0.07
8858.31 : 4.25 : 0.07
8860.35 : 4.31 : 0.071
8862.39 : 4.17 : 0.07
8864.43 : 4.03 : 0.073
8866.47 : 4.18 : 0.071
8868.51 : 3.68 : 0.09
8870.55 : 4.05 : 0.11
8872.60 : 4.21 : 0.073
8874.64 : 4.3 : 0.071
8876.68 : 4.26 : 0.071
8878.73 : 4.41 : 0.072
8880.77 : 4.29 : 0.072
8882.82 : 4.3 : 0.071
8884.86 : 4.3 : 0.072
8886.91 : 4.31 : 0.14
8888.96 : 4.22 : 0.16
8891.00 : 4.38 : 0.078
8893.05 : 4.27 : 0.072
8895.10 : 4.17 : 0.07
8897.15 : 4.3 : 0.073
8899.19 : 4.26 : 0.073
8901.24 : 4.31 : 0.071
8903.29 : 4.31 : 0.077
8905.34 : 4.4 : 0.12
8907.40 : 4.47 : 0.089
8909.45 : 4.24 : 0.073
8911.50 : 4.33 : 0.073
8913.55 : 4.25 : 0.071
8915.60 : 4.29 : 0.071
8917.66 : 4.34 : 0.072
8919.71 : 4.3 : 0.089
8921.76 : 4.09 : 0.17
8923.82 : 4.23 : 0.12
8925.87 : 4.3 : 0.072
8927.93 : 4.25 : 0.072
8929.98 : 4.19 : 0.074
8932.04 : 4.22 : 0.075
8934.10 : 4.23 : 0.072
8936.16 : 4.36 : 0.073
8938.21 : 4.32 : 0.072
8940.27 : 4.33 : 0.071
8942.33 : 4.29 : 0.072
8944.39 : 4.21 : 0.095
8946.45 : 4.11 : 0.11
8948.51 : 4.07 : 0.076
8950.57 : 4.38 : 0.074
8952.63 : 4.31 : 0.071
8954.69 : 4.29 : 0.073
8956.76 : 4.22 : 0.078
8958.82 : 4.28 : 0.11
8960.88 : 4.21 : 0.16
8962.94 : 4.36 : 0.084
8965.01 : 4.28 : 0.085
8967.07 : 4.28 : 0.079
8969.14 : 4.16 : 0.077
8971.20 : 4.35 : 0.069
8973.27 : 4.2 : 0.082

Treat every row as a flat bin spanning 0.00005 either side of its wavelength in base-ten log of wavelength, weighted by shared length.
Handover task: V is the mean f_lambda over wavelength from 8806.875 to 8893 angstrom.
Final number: 4.19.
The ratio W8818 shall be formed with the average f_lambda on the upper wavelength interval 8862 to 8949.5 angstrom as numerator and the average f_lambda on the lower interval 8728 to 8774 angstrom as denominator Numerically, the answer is 1.0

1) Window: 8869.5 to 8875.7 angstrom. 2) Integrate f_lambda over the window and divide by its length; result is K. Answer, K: 4.19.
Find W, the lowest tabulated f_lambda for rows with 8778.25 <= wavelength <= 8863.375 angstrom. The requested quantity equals 3.02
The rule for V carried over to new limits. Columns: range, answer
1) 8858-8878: 4.14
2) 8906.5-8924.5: 4.28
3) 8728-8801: 4.23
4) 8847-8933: 4.25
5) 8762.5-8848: 4.18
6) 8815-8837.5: 4.21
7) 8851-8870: 4.17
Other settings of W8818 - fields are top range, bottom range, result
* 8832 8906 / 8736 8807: 1.01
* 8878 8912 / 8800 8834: 1.05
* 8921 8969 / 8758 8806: 1.01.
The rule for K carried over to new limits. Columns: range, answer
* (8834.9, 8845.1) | 4.17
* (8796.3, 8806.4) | 4.2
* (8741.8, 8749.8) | 4.19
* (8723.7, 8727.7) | 4.4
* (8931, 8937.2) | 4.27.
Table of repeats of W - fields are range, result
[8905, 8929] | 4.09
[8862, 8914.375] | 3.68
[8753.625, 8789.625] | 3.82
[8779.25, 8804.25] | 4.05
